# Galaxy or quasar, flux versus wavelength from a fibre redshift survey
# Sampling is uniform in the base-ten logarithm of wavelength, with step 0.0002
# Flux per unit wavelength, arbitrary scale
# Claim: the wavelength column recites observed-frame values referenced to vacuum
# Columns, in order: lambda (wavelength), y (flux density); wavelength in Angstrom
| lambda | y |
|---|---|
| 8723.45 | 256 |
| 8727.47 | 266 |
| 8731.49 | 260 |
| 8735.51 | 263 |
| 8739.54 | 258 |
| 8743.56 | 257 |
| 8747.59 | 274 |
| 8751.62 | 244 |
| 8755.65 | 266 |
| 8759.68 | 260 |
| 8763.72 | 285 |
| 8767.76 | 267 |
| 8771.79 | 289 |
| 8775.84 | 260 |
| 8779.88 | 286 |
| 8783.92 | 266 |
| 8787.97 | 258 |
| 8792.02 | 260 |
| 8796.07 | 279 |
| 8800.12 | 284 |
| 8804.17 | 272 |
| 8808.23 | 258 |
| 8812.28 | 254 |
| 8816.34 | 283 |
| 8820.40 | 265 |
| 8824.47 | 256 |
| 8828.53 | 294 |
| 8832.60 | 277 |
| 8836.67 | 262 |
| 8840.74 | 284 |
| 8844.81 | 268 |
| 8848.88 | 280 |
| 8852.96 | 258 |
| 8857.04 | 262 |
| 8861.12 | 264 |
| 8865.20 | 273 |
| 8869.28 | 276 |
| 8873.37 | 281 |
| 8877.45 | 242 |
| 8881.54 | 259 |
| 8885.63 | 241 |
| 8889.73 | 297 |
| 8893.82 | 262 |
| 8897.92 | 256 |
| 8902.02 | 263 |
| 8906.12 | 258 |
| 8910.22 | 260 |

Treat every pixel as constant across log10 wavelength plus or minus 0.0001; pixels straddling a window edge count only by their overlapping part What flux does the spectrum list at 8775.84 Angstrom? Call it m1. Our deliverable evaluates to 260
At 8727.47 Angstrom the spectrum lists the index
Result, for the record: 266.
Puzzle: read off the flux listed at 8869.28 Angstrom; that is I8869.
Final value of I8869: 276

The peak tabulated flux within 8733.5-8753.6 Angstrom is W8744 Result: 274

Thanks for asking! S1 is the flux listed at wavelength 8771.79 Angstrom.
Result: 289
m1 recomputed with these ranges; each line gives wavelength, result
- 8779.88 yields 286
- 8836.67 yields 262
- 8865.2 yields 273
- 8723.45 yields 256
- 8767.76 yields 267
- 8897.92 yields 256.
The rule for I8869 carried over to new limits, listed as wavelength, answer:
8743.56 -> 257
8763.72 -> 285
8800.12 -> 284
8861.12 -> 264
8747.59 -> 274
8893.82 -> 262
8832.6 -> 277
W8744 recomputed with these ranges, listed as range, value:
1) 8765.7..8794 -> 289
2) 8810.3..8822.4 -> 283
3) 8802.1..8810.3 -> 272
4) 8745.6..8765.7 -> 285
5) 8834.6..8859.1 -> 284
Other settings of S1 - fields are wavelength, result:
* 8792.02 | 260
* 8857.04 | 262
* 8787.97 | 258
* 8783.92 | 266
